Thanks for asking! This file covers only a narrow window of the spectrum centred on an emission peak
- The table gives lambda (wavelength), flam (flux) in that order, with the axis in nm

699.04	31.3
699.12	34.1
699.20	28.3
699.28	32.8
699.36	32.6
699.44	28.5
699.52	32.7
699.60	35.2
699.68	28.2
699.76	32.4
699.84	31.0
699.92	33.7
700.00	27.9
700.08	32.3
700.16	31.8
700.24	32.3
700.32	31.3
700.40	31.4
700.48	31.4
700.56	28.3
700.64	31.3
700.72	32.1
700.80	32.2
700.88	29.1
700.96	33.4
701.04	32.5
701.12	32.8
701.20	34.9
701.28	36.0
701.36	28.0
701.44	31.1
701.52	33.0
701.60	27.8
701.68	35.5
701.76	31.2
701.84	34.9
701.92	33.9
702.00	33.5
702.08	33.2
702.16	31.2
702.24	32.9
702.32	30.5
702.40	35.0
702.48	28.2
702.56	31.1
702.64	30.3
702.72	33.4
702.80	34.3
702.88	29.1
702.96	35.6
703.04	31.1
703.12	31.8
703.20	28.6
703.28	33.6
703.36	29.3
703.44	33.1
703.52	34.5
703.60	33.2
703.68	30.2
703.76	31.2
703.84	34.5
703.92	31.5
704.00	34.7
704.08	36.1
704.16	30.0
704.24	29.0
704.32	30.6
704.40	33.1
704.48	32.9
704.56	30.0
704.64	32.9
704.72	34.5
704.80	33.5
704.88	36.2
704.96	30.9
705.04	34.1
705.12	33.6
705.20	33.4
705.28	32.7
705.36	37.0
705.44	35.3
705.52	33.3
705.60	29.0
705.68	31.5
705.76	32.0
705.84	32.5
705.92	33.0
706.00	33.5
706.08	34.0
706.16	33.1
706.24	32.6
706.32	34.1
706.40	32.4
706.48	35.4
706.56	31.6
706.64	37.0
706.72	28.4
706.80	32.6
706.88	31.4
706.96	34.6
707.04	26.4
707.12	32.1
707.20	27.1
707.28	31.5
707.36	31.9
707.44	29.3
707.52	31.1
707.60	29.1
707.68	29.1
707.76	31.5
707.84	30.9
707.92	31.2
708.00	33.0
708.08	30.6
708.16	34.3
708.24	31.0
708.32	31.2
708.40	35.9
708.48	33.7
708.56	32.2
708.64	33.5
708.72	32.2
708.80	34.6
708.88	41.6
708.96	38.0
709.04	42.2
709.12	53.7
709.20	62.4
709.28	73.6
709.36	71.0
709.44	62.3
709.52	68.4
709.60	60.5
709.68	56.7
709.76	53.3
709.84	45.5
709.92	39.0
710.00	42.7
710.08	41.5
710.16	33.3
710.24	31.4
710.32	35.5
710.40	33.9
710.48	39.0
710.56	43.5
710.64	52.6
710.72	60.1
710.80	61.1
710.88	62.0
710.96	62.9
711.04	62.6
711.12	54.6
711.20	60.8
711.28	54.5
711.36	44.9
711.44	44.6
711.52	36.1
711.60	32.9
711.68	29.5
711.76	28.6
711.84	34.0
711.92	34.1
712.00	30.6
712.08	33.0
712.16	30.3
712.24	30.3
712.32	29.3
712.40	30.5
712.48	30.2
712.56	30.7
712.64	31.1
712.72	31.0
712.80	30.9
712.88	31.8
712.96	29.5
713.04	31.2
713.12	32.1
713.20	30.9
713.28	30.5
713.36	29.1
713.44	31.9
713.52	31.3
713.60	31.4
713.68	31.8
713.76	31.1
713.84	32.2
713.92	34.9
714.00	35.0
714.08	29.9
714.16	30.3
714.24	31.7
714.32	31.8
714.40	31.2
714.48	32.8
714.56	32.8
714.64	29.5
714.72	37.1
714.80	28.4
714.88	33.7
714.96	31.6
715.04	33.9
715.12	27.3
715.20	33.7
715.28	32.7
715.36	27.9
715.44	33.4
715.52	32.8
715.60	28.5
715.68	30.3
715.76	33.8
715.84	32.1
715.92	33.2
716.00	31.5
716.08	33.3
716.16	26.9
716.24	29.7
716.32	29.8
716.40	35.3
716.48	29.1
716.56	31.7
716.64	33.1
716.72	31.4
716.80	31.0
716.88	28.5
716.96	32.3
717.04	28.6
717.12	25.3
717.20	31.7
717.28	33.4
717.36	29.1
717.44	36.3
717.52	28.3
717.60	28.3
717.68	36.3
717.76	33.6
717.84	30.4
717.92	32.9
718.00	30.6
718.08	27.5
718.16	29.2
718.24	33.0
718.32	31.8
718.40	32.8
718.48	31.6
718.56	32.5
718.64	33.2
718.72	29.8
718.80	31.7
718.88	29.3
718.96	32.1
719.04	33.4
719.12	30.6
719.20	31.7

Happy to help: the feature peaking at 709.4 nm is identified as [S II] 6716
